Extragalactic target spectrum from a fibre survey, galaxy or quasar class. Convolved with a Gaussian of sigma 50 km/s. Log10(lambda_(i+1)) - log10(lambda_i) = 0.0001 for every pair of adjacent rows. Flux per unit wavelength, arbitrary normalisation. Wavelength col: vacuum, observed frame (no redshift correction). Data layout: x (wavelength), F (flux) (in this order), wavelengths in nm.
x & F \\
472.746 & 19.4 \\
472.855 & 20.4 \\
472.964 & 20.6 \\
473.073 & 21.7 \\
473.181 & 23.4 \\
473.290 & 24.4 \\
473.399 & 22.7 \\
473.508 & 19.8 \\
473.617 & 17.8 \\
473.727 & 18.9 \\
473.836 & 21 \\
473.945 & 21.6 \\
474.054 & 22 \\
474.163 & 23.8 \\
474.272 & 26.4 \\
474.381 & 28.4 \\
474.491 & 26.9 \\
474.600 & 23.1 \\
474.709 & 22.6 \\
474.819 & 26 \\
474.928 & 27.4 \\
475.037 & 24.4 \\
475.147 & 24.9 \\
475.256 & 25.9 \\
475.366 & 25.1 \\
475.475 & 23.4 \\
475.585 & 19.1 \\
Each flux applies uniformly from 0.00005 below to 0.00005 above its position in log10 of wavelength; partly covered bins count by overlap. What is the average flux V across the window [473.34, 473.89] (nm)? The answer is 20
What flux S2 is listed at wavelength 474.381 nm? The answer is 28.4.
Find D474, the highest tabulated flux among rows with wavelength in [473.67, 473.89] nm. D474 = 21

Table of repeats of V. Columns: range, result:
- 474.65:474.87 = 24.2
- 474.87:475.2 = 25.6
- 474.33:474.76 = 25.2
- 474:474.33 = 24.2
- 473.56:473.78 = 18.3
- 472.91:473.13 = 21.3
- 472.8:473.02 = 20.5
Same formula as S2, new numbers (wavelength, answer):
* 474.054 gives 22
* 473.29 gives 24.4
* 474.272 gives 26.4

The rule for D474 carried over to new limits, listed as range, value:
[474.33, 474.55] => 28.4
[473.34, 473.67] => 22.7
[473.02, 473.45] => 24.4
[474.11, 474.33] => 26.4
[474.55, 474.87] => 26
